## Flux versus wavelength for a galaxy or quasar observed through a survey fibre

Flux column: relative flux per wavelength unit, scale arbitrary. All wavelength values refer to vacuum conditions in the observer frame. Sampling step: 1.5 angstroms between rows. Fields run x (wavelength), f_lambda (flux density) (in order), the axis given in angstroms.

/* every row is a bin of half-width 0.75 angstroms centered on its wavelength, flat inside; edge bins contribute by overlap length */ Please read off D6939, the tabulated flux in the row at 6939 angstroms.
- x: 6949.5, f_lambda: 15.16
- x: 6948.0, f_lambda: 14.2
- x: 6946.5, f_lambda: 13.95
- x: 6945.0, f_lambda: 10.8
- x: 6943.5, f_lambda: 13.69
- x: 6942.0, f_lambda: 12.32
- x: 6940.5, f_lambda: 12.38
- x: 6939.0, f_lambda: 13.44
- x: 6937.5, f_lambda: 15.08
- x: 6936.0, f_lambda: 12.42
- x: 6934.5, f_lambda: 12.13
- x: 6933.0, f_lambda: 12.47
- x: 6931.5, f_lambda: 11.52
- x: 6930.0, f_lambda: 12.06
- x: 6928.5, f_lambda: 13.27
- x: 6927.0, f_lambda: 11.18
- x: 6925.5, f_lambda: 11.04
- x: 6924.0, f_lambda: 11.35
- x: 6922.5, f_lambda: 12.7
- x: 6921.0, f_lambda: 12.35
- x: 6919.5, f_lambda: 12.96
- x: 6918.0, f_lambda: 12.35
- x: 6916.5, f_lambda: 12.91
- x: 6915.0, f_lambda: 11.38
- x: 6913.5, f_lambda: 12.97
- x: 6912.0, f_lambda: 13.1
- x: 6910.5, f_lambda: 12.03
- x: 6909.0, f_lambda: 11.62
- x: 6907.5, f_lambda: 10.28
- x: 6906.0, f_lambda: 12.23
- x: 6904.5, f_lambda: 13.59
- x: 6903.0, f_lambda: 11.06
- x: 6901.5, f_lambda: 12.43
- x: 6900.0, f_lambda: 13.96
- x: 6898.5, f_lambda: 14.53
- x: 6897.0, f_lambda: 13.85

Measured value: 13.44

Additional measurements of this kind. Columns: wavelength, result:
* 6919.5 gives 12.96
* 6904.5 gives 13.59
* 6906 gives 12.23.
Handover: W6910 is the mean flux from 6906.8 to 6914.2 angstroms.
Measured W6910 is 12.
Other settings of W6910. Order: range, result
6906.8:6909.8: 11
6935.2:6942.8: 13.1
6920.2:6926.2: 11.9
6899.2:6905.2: 12.8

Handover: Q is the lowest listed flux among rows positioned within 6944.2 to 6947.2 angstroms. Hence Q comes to 10.8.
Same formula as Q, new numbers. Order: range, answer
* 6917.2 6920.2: 12.35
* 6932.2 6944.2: 12.13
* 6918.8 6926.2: 11.04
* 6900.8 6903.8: 11.06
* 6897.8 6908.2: 10.28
